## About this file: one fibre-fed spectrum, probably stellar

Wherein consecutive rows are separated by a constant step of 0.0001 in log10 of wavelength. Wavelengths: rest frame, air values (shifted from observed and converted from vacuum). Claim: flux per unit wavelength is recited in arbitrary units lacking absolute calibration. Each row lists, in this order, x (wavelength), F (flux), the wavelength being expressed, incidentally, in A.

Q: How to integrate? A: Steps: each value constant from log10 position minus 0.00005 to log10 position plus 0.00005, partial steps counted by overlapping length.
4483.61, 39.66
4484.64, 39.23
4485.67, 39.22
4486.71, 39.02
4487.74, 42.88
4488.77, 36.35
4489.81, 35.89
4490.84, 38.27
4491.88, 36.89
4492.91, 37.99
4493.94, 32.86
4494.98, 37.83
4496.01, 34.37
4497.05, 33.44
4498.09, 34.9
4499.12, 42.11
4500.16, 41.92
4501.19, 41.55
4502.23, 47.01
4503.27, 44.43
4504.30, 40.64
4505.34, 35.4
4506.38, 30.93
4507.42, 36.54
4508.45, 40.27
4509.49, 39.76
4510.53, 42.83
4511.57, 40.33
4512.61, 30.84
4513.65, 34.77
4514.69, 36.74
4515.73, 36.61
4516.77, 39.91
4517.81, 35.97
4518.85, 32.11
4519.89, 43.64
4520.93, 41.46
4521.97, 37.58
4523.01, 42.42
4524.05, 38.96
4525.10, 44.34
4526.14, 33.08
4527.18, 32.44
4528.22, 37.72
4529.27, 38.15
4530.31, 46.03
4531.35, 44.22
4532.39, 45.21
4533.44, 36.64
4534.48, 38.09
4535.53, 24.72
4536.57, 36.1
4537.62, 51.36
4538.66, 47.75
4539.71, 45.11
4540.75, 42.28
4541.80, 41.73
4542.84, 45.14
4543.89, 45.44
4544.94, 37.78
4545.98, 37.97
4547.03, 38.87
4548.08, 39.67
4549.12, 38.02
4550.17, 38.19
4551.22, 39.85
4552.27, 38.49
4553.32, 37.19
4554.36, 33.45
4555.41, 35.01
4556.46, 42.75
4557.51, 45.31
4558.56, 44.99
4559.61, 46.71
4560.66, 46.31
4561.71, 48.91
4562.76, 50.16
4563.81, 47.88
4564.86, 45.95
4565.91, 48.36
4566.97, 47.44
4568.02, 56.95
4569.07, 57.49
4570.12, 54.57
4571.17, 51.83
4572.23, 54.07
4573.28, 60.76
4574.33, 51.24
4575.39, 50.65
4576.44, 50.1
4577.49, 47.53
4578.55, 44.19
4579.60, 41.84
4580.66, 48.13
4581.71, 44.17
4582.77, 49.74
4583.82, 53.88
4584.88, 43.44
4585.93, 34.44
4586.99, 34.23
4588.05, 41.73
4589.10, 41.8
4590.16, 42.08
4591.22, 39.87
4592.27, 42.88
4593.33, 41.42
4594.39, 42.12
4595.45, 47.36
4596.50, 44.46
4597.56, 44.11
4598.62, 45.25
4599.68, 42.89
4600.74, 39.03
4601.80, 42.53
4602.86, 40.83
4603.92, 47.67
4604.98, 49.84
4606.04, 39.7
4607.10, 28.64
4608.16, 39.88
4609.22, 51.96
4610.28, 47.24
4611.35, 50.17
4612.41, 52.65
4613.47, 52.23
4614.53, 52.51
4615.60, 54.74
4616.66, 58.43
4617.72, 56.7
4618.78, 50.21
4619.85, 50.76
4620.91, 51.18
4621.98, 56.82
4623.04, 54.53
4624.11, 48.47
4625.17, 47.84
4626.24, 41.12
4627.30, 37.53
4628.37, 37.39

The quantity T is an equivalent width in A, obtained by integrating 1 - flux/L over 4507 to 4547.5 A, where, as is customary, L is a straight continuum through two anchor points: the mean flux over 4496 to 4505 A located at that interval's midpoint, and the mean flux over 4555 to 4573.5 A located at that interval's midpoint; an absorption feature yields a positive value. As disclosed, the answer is 4.1 A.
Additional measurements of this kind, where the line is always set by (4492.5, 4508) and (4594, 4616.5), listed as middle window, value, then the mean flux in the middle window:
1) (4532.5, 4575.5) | -2.3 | 44.4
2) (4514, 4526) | 0.2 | 38.8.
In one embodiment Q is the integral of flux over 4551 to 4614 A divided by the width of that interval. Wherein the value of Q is 45.5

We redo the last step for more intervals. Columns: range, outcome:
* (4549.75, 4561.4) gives 40.9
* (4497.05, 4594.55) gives 42.3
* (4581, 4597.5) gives 43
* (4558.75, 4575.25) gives 51.1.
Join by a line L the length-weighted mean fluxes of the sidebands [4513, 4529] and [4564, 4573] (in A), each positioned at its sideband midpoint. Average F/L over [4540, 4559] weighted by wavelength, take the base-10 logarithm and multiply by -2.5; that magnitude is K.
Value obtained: 0.15 mag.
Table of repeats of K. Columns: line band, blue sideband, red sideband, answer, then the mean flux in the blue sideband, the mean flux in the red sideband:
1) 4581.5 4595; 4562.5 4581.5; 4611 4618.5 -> 0.22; 50.4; 53.9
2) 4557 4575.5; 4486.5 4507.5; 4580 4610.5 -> -0.21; 38.2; 43.1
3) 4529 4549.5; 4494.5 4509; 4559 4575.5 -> 0.12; 38.7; 51.2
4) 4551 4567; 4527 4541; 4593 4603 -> -0.05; 40.6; 43.1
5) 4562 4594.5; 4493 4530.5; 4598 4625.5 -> -0.06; 38.3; 48.2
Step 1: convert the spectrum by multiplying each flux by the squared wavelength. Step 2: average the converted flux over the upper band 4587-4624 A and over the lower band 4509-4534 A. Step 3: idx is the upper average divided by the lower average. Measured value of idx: 1.2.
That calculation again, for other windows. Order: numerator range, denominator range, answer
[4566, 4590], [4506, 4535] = 1.28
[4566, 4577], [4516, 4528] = 1.42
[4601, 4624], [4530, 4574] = 1.14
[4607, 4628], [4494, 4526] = 1.35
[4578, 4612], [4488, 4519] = 1.20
